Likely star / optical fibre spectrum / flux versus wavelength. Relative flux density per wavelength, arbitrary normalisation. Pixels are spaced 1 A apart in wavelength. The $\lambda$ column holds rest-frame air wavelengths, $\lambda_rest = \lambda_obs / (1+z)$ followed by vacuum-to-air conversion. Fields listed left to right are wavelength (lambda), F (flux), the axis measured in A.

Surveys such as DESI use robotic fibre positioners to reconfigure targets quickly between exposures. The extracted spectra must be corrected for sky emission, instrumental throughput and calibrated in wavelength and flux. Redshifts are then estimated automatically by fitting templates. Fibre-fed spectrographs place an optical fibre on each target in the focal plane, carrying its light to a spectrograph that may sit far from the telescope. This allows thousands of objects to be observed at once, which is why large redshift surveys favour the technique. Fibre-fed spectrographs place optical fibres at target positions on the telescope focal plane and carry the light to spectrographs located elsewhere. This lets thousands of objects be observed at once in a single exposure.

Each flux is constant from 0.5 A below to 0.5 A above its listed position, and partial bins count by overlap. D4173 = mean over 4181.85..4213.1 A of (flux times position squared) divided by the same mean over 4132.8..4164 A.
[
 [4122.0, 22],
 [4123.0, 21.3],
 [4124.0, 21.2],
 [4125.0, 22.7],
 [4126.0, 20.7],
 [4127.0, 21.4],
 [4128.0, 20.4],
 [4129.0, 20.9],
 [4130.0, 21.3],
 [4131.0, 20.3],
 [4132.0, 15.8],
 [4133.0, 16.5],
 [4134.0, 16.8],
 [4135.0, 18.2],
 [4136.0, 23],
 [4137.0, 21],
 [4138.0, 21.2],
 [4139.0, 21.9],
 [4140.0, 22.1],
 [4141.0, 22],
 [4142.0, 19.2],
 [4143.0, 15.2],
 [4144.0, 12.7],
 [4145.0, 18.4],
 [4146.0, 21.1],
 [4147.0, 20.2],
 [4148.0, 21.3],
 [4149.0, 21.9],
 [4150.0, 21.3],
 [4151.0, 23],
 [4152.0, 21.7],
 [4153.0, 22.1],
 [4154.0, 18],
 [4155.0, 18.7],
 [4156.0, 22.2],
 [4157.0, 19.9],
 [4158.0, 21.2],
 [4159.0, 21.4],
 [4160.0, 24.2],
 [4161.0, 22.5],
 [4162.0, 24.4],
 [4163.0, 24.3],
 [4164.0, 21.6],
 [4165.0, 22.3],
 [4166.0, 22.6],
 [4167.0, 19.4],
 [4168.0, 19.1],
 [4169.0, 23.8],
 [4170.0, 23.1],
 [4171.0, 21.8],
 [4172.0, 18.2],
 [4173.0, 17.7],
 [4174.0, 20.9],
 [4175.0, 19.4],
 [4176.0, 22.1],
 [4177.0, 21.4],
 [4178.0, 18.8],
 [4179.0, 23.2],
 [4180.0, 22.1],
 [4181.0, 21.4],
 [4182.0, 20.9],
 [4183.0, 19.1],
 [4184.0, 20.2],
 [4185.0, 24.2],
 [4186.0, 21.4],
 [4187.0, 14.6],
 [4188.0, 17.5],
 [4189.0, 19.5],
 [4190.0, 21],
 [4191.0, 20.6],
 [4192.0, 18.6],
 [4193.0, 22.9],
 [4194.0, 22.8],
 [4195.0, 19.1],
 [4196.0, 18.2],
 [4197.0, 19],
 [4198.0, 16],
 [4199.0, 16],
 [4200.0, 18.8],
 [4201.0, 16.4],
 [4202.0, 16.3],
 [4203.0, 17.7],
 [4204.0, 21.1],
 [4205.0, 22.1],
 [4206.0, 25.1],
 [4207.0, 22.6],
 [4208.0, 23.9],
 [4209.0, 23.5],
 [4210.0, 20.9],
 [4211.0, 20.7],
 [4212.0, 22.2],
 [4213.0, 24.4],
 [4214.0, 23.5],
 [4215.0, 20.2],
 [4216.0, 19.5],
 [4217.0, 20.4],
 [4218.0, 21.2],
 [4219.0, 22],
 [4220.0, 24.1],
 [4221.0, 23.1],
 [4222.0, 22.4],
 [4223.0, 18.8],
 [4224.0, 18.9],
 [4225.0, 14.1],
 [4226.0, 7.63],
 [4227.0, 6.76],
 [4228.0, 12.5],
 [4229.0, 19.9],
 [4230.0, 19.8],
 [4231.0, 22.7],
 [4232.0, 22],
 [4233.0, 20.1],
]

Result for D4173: 1.0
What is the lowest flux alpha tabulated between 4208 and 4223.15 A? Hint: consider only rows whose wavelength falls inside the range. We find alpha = 18.8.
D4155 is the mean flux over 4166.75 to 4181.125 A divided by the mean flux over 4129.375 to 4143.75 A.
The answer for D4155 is 1.07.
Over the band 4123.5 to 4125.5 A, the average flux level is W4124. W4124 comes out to 21.9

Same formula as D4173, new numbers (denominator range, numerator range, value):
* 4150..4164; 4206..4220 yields 1.04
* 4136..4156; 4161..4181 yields 1.07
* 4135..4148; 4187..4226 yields 1.05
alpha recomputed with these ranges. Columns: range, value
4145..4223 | 14.6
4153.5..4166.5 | 18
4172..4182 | 17.7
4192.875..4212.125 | 16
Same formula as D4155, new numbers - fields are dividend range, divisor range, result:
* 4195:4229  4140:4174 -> 0.93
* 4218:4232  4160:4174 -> 0.84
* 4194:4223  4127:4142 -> 1.03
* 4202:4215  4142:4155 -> 1.12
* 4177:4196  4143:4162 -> 0.99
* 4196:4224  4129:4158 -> 1.04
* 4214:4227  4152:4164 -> 0.88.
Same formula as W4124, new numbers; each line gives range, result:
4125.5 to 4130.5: 20.9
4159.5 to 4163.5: 23.9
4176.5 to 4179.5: 21.1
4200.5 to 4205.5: 18.7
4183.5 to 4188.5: 19.6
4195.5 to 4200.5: 17.6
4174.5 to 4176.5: 20.8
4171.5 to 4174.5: 18.9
